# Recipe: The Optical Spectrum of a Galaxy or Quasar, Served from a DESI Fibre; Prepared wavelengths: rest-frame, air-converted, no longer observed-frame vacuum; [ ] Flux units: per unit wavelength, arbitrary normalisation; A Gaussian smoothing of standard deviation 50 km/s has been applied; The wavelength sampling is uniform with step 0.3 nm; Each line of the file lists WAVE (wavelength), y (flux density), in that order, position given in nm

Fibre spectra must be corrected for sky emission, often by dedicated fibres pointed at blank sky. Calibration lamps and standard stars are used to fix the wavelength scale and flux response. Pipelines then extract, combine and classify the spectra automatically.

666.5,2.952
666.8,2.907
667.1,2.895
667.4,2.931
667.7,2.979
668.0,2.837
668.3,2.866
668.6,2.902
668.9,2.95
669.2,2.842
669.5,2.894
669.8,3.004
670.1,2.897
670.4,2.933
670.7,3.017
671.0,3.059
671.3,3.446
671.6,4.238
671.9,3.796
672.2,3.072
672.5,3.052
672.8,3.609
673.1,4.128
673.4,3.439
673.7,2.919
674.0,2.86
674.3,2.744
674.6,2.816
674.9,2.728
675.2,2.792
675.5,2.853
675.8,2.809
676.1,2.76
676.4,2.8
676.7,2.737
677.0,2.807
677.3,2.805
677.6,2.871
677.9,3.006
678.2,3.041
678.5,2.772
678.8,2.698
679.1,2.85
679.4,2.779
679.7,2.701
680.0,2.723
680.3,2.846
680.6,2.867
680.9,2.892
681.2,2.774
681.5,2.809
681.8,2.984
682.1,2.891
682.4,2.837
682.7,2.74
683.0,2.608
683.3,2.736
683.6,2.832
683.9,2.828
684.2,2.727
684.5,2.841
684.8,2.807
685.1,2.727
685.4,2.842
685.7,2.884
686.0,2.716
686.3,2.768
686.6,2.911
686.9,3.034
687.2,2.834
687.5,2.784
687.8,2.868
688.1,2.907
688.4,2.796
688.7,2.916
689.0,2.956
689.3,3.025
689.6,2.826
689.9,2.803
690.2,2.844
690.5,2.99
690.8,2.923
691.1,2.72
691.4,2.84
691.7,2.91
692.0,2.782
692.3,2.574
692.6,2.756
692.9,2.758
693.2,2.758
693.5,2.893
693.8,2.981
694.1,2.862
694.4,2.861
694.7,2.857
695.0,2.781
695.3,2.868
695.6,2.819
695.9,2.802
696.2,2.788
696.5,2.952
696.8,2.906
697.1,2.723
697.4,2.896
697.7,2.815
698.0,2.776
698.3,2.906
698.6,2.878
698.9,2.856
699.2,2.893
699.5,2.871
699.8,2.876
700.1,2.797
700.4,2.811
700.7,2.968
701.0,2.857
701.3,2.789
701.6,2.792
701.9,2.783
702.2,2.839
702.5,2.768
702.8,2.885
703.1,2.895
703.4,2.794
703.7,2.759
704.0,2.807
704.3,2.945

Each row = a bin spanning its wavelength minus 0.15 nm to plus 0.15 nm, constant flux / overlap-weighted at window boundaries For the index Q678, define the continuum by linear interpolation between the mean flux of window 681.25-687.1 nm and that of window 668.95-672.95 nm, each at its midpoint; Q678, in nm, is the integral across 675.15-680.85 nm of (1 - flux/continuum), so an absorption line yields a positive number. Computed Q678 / 0.35 nm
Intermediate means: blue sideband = 3.21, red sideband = 2.82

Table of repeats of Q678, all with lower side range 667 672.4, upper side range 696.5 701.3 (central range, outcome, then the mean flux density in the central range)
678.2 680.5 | 0.171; 2.79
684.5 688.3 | 0.149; 2.84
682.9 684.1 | 0.090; 2.76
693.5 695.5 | 0.015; 2.87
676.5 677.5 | 0.080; 2.79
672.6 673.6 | -0.193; 3.65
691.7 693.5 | 0.094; 2.75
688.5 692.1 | 0.057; 2.88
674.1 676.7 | 0.219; 2.79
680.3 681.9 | 0.074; 2.86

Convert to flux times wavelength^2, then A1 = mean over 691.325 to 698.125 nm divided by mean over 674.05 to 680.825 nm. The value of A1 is 1.06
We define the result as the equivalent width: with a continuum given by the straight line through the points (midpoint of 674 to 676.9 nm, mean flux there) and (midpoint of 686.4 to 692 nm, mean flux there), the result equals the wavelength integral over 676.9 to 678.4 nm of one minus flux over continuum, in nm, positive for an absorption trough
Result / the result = -0.06 nm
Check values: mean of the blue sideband 2.79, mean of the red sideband 2.88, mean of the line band 2.9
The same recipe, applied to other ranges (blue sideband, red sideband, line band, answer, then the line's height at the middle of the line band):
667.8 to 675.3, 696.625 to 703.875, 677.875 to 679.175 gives 0.08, 3.05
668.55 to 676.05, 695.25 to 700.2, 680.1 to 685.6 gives 0.35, 3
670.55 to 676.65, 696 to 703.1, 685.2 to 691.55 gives 0.23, 2.97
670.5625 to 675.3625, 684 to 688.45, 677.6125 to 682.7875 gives 0.30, 3.01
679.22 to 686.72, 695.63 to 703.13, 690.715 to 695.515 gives 0.02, 2.83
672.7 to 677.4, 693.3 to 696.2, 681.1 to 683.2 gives 0.09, 2.93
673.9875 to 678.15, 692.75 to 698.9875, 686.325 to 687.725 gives -0.02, 2.83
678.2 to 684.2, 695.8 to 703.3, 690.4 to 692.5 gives 0.01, 2.83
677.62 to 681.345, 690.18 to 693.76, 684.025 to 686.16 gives 0.02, 2.82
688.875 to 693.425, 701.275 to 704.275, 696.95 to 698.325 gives 0.00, 2.82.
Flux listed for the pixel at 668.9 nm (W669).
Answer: 2.95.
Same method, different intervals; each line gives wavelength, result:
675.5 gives 2.853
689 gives 2.956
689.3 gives 3.025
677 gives 2.807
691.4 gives 2.84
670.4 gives 2.933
